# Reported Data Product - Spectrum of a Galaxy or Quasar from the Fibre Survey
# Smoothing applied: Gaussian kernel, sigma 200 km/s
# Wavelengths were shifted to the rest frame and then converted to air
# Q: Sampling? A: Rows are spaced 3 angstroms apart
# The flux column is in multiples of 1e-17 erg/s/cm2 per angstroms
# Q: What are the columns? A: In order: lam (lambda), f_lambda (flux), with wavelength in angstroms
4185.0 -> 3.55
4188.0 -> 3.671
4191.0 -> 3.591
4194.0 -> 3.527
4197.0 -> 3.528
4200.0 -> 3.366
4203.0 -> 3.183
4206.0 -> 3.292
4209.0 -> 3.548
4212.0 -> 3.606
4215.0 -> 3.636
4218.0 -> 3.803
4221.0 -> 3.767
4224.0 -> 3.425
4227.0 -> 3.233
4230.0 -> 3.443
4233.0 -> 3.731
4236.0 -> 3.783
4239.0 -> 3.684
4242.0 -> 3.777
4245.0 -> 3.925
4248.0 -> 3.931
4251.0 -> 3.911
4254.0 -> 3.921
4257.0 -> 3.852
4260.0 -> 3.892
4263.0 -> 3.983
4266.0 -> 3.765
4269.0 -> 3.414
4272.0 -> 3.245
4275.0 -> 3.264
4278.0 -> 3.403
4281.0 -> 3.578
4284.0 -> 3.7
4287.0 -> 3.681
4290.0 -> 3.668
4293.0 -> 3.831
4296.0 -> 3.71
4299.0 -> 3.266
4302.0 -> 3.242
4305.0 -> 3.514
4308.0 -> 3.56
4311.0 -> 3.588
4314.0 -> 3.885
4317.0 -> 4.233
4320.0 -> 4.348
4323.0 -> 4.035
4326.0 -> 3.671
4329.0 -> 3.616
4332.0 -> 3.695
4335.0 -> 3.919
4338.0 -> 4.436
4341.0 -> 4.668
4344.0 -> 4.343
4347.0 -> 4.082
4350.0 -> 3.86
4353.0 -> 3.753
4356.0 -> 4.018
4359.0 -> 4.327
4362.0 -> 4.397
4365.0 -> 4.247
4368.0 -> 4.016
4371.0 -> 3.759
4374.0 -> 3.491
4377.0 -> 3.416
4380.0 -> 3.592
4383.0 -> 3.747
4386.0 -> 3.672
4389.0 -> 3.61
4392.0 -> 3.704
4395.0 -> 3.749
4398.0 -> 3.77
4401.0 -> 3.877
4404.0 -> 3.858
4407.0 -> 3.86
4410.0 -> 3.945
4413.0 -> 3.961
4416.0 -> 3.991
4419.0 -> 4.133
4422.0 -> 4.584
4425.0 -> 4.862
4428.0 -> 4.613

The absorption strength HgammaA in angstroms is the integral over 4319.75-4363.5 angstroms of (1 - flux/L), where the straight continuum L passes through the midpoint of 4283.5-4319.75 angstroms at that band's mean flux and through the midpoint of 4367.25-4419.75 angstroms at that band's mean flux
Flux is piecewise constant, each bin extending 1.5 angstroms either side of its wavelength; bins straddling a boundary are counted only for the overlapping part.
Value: -4.1 angstroms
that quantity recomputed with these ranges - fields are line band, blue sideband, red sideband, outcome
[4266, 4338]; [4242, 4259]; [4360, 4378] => 4.2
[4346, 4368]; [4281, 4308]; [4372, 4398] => -2.9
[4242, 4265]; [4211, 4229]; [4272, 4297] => -2.1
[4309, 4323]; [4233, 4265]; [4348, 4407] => -0.6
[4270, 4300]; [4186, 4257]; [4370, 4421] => 1.2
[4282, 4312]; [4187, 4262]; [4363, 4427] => 1.4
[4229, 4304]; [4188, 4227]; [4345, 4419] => -0.6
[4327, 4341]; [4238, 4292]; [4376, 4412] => -1.0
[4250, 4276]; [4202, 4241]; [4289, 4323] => -0.4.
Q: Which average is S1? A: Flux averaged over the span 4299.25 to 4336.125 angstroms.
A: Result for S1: 3.76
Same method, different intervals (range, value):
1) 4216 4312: 3.64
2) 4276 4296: 3.64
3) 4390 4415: 3.84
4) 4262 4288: 3.55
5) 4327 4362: 4.07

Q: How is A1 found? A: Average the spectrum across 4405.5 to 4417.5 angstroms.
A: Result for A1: 3.94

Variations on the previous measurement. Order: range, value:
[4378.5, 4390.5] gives 3.66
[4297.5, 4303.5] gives 3.25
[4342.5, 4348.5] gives 4.21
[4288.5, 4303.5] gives 3.54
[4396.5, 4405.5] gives 3.83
